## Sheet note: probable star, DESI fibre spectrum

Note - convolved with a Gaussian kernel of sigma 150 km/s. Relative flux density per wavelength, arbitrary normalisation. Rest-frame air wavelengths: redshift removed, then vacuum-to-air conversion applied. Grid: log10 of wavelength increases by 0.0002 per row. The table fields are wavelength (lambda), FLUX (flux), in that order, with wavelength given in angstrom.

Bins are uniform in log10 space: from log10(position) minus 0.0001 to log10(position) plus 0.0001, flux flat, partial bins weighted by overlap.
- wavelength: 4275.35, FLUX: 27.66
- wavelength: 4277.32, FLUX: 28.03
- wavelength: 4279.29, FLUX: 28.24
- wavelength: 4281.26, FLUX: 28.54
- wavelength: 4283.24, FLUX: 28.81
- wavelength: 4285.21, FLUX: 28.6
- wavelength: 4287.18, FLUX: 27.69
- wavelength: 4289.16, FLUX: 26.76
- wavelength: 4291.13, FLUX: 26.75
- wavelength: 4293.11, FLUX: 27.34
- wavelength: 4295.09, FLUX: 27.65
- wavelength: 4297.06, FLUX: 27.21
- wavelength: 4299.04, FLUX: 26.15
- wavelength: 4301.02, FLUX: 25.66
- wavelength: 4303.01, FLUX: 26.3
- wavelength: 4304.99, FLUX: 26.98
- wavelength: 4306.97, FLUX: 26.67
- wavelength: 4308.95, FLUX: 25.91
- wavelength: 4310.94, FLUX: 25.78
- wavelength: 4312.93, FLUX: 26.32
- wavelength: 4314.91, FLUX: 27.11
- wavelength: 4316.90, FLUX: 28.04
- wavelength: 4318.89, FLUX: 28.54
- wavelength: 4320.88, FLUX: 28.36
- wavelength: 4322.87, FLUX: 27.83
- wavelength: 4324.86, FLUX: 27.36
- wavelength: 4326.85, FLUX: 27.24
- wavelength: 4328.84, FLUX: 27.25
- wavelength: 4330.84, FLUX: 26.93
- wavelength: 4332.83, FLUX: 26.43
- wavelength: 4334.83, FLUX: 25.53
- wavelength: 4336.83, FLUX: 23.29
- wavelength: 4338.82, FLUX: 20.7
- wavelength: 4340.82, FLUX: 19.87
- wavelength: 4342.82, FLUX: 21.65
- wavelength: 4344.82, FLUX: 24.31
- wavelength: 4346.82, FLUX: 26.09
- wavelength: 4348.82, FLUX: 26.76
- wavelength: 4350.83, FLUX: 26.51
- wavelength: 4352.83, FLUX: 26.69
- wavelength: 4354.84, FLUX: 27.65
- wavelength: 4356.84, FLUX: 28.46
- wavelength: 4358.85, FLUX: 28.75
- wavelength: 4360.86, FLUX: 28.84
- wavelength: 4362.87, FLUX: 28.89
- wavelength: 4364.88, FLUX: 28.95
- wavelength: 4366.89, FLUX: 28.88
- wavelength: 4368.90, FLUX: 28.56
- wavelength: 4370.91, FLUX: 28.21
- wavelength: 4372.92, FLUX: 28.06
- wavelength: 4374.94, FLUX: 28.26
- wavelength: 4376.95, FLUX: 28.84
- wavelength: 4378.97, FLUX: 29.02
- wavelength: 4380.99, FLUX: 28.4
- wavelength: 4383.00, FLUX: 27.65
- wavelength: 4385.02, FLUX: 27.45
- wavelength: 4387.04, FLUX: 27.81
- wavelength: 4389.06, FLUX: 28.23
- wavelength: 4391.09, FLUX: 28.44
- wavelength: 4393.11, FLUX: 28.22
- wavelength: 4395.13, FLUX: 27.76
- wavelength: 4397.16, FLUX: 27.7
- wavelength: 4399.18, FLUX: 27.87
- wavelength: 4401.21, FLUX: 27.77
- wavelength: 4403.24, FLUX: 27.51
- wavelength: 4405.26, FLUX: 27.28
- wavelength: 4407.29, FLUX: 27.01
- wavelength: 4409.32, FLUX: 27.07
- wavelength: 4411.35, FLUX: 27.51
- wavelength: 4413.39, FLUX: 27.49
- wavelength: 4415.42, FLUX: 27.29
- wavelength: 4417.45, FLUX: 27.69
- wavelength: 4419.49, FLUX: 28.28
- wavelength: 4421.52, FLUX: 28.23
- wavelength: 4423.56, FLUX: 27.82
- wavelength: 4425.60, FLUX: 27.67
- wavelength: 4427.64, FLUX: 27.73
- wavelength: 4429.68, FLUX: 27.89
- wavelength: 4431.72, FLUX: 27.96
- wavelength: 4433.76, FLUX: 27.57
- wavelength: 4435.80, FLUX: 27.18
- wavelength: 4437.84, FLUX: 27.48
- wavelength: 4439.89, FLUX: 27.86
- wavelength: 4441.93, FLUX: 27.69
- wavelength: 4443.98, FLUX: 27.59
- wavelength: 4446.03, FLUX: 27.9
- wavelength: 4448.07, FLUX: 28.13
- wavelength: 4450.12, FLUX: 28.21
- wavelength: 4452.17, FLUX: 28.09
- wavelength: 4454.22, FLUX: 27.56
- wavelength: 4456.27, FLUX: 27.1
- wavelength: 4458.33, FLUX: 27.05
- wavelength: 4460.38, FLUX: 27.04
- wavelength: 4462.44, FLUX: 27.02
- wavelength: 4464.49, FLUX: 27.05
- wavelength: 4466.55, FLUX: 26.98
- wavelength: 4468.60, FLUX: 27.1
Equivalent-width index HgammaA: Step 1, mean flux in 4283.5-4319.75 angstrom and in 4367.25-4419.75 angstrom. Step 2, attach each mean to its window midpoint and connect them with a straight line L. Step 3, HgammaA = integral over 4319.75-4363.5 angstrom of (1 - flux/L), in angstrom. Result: 2.0 angstrom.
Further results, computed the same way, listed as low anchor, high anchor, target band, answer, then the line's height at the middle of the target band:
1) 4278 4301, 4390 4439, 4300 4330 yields 0.6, 27.6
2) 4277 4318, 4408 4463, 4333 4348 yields 2.2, 27.3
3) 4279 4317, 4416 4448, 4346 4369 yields -0.4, 27.4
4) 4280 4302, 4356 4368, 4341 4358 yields 1.7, 28.5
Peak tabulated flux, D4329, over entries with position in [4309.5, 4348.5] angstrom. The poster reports 28.54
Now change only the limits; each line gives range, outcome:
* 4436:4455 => 28.21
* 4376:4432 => 29.02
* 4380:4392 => 28.44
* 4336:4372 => 28.95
